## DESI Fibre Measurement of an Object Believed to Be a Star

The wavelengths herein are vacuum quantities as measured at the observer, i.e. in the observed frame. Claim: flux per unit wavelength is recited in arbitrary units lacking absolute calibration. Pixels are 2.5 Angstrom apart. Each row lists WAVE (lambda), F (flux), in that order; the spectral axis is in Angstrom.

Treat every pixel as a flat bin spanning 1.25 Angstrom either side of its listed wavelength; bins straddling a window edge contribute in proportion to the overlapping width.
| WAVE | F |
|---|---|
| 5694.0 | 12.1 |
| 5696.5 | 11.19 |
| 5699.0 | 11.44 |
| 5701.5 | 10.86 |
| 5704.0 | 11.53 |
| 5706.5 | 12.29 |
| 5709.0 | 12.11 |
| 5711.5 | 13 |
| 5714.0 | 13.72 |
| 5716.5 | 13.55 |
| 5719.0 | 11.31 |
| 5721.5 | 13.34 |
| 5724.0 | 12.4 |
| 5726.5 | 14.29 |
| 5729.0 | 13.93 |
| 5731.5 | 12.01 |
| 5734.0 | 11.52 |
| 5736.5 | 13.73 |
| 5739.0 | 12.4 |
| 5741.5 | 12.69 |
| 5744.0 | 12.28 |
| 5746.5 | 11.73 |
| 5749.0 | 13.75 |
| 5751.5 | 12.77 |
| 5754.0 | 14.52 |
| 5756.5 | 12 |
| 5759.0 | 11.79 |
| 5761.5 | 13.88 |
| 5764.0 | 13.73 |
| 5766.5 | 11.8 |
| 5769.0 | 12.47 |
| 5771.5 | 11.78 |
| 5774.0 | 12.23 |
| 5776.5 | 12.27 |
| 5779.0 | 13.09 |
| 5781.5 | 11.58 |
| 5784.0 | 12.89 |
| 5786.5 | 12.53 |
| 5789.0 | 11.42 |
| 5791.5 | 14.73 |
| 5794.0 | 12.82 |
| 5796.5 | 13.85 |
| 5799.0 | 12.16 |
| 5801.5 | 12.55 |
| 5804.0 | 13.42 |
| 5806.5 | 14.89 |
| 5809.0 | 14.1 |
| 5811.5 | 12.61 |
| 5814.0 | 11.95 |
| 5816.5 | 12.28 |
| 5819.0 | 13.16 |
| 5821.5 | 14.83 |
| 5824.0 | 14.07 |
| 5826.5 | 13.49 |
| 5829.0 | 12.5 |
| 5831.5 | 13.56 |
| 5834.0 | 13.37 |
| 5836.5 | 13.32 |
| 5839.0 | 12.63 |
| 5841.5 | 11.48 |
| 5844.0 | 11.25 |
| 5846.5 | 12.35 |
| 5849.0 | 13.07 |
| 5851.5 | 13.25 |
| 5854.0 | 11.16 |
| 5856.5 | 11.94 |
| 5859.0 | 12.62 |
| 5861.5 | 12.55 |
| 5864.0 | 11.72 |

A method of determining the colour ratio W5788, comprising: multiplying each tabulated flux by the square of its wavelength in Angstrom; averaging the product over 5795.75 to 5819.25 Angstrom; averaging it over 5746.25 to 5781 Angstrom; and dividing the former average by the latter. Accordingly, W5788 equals 1.05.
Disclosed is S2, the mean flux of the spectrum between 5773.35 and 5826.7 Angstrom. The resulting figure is 13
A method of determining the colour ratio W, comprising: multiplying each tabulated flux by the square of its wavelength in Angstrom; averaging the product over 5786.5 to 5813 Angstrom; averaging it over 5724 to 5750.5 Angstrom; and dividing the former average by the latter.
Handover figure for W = 1.1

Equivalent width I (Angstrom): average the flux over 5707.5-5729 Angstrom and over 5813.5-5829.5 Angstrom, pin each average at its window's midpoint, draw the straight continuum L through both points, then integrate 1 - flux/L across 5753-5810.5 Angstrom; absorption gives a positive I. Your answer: 1.3 Angstrom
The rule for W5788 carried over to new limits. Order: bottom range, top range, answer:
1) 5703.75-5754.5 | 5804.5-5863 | 1.04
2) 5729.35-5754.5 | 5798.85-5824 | 1.07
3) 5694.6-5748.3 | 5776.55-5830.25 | 1.08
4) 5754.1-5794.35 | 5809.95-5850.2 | 1.04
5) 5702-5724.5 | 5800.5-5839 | 1.10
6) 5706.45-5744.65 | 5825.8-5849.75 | 1.03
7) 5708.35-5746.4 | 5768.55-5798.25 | 1.01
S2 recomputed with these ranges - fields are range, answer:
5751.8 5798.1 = 12.7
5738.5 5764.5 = 12.9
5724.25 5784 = 12.7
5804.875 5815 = 13.4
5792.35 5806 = 13.1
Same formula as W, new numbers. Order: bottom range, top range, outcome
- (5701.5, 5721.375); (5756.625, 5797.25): 1.04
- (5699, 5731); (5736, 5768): 1.03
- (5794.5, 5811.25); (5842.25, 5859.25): 0.92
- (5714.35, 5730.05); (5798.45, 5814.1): 1.03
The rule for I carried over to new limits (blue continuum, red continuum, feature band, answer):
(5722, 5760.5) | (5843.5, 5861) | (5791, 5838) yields -3.24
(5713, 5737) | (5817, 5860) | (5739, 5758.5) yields 0.25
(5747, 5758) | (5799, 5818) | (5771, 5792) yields 1.02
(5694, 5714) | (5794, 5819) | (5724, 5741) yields -0.95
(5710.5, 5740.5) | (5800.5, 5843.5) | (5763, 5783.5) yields 1.06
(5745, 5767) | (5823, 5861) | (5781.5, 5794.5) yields 0.06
